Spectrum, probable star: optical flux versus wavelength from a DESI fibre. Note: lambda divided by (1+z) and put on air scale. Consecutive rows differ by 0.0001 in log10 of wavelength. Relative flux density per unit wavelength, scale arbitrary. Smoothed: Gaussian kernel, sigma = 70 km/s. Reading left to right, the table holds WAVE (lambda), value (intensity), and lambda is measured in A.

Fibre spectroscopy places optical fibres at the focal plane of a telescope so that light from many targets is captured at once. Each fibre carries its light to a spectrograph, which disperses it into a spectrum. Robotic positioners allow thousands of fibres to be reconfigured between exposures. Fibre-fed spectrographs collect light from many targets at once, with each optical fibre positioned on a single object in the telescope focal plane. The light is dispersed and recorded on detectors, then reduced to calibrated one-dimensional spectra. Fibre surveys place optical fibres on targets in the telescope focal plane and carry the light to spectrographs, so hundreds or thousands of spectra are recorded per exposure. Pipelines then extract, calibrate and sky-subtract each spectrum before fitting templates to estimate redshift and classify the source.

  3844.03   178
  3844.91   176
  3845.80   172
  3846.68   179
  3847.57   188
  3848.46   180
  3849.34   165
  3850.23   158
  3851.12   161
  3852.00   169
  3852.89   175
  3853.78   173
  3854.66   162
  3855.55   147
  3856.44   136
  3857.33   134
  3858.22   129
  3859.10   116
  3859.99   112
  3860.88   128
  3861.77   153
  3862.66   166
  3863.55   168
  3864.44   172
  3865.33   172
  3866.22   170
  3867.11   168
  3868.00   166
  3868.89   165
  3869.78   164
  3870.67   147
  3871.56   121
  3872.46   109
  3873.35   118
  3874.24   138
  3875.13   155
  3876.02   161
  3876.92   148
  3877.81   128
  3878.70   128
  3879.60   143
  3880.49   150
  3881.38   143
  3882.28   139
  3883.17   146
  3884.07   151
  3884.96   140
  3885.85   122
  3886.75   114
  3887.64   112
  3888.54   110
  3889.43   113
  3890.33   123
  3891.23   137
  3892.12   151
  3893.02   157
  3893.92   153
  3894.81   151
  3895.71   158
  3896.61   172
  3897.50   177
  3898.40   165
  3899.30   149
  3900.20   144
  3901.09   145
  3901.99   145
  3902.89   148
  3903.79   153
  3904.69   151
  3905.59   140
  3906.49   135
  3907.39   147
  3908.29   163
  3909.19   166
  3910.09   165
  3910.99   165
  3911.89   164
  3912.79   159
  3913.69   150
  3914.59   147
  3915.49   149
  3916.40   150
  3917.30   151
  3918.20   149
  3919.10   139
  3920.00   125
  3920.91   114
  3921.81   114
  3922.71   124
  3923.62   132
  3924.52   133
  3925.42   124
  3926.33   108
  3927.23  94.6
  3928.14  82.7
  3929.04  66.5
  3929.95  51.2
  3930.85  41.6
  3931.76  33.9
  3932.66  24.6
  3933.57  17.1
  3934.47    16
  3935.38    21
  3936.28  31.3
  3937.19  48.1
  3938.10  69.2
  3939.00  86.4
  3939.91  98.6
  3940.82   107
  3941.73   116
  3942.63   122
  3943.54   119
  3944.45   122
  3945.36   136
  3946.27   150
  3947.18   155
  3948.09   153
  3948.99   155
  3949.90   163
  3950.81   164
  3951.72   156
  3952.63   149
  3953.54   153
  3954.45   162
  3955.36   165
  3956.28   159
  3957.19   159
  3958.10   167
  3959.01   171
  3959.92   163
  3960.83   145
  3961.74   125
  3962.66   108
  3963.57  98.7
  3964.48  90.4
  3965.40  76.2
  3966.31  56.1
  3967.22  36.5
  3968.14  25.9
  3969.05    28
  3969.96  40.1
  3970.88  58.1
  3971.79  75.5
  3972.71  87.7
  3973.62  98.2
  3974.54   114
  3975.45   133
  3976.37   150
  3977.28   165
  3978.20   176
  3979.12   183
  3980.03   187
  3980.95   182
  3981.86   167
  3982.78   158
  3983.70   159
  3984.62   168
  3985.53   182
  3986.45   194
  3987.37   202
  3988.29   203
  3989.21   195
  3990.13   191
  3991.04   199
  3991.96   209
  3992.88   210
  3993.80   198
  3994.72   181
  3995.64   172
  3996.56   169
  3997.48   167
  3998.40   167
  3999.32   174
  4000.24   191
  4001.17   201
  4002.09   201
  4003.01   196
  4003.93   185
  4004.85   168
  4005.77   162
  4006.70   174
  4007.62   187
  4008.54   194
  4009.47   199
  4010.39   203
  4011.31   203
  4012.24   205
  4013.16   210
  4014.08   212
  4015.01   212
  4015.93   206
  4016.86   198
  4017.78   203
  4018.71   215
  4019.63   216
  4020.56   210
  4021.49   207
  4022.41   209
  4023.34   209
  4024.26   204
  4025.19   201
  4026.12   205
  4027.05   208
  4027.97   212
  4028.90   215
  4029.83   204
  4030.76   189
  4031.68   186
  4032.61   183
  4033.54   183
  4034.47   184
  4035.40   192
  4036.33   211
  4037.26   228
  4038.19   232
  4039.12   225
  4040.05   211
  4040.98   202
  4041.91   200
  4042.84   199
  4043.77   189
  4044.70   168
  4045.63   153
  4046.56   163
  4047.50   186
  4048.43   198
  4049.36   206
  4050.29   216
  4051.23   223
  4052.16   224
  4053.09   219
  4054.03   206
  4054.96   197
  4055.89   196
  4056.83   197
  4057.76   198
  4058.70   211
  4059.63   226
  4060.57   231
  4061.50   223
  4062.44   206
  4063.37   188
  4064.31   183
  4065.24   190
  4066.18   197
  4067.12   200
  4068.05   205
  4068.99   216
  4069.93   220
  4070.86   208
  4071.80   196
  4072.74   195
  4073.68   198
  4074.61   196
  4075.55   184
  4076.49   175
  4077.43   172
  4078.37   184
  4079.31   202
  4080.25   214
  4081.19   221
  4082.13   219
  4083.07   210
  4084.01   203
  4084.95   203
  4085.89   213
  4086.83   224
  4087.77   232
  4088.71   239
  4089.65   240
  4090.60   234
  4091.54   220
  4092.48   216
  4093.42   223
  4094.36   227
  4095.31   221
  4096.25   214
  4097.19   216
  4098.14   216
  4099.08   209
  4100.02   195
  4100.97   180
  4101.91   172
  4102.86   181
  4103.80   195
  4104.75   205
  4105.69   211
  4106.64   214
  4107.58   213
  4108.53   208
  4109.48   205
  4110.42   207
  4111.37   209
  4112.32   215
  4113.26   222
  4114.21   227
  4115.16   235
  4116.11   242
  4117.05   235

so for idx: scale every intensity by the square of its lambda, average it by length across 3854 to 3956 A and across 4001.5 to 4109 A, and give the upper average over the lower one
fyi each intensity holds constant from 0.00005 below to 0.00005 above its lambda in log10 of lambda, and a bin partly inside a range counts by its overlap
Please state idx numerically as 1.7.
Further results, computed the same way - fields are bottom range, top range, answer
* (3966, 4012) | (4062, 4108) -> 1.36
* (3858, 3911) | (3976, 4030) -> 1.40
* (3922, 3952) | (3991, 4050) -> 2.10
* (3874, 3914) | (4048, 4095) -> 1.56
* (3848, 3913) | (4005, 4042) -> 1.47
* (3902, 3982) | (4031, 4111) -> 1.83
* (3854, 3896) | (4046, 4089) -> 1.58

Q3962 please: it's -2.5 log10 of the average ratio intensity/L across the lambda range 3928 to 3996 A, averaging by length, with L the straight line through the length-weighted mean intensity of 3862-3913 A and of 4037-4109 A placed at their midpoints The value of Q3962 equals 0.35 mag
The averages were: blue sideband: 148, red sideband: 206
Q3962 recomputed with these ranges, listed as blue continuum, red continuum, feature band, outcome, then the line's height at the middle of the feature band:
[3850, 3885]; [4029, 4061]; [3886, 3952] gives 0.298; 164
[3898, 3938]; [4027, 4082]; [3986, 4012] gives -0.140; 166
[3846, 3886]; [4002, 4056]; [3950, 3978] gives 0.466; 180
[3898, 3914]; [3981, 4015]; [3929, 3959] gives 0.477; 167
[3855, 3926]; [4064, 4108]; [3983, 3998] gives -0.065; 176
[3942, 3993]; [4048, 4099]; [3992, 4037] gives -0.148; 171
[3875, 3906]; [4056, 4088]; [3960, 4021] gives 0.105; 177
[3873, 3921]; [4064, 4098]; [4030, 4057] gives -0.017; 196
